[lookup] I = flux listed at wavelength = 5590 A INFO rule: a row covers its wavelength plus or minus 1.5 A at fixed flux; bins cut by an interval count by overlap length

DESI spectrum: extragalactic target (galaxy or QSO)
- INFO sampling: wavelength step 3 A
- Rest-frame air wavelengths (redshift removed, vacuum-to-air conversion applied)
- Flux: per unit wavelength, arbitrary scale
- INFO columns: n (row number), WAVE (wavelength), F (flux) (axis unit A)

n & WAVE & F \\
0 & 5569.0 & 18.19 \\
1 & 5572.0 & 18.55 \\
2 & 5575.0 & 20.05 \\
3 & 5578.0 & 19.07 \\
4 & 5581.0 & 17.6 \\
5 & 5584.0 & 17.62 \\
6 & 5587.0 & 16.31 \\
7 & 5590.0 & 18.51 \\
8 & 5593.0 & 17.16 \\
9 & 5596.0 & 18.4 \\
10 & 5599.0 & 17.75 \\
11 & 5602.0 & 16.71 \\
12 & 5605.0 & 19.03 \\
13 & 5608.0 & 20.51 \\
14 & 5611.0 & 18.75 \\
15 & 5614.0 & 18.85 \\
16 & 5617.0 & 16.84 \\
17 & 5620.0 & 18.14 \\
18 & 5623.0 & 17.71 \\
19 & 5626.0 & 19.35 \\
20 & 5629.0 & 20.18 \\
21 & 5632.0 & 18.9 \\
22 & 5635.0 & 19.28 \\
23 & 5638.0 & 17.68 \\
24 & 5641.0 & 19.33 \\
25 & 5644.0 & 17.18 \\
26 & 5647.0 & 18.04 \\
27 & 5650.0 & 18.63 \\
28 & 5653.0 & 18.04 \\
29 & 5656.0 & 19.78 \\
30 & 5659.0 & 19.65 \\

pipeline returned 18.51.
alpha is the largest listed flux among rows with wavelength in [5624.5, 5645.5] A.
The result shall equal 20.18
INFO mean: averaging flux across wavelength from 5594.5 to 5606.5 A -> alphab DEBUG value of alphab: 18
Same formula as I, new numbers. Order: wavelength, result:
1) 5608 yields 20.51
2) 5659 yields 19.65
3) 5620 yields 18.14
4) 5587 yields 16.31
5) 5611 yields 18.75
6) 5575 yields 20.05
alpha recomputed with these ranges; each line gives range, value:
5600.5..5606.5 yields 19.03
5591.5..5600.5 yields 18.4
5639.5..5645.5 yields 19.33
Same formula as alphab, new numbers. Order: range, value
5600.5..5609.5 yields 18.8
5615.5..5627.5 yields 18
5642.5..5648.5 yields 17.6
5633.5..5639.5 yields 18.5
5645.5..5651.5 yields 18.3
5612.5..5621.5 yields 17.9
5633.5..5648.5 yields 18.3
